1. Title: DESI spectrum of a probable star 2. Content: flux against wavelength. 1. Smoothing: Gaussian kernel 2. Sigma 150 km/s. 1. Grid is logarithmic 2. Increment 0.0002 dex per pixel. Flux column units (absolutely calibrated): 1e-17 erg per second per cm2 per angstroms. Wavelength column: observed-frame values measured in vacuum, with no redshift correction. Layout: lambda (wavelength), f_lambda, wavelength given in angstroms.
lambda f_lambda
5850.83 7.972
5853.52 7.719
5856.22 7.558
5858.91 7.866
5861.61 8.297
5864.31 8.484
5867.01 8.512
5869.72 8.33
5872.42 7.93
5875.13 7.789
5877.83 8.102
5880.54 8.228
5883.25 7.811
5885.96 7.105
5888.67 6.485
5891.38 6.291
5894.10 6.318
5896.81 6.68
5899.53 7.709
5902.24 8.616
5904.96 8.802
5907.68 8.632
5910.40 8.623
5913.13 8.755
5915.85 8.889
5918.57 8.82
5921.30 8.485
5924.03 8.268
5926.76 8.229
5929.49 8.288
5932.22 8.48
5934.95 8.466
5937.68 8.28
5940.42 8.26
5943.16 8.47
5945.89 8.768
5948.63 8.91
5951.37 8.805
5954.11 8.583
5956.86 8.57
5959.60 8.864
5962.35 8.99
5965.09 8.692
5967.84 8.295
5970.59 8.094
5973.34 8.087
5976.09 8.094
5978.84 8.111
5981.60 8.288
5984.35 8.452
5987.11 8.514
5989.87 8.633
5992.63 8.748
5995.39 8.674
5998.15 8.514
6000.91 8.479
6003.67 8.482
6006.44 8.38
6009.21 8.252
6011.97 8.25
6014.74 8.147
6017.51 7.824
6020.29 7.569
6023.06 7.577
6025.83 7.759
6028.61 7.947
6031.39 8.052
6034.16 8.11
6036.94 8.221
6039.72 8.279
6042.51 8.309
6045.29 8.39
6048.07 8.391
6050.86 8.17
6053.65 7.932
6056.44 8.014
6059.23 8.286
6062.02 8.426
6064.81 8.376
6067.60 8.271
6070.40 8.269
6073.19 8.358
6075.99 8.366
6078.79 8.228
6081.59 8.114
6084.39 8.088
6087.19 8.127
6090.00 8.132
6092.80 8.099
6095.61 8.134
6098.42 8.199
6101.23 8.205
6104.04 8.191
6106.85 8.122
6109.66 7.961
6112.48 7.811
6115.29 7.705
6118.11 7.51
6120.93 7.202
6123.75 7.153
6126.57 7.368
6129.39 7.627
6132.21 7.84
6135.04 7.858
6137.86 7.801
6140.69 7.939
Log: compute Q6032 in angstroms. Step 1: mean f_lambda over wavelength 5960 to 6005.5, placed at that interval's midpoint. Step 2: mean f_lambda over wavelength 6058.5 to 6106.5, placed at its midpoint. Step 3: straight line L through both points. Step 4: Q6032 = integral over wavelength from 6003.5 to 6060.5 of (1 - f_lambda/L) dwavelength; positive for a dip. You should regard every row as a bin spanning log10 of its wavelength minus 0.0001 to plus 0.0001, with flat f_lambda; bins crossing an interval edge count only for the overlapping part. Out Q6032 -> 1.6 angstroms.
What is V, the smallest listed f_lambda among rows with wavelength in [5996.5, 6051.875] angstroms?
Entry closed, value 7.569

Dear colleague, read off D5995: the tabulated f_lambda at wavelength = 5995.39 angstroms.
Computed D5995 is 8.674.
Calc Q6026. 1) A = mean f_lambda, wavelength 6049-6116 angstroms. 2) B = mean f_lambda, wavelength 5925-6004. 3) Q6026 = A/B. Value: 1.0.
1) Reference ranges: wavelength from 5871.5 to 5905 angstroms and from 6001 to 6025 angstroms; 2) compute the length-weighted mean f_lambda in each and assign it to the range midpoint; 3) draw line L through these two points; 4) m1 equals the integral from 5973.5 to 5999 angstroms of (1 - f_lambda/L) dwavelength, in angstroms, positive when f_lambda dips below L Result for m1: -1.5 angstroms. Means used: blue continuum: 7.47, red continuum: 8.08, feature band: 8.43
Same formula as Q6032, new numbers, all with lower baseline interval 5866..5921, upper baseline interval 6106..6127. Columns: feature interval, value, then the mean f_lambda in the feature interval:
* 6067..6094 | -1.9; 8.2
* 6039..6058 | -1.3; 8.21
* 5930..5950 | -1.7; 8.51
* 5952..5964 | -1.4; 8.75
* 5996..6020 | -1.6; 8.27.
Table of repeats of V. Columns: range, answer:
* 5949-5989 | 8.087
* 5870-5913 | 6.291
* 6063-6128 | 7.153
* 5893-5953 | 6.318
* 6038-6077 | 7.932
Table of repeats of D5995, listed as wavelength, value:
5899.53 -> 7.709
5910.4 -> 8.623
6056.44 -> 8.014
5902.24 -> 8.616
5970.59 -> 8.094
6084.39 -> 8.088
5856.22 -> 7.558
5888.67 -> 6.485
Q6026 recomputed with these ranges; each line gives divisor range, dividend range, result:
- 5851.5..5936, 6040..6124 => 1.01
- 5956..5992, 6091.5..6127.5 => 0.93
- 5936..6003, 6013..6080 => 0.96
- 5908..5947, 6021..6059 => 0.95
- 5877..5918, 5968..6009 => 1.07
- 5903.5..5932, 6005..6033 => 0.93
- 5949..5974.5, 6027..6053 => 0.96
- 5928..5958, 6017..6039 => 0.93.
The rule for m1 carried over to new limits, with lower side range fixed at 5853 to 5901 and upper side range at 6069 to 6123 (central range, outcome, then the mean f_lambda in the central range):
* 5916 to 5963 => -5.0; 8.56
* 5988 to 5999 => -1.1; 8.64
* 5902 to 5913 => -1.4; 8.68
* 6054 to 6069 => -0.5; 8.25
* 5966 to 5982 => -0.7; 8.17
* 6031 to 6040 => -0.3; 8.17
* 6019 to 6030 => 0.3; 7.72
